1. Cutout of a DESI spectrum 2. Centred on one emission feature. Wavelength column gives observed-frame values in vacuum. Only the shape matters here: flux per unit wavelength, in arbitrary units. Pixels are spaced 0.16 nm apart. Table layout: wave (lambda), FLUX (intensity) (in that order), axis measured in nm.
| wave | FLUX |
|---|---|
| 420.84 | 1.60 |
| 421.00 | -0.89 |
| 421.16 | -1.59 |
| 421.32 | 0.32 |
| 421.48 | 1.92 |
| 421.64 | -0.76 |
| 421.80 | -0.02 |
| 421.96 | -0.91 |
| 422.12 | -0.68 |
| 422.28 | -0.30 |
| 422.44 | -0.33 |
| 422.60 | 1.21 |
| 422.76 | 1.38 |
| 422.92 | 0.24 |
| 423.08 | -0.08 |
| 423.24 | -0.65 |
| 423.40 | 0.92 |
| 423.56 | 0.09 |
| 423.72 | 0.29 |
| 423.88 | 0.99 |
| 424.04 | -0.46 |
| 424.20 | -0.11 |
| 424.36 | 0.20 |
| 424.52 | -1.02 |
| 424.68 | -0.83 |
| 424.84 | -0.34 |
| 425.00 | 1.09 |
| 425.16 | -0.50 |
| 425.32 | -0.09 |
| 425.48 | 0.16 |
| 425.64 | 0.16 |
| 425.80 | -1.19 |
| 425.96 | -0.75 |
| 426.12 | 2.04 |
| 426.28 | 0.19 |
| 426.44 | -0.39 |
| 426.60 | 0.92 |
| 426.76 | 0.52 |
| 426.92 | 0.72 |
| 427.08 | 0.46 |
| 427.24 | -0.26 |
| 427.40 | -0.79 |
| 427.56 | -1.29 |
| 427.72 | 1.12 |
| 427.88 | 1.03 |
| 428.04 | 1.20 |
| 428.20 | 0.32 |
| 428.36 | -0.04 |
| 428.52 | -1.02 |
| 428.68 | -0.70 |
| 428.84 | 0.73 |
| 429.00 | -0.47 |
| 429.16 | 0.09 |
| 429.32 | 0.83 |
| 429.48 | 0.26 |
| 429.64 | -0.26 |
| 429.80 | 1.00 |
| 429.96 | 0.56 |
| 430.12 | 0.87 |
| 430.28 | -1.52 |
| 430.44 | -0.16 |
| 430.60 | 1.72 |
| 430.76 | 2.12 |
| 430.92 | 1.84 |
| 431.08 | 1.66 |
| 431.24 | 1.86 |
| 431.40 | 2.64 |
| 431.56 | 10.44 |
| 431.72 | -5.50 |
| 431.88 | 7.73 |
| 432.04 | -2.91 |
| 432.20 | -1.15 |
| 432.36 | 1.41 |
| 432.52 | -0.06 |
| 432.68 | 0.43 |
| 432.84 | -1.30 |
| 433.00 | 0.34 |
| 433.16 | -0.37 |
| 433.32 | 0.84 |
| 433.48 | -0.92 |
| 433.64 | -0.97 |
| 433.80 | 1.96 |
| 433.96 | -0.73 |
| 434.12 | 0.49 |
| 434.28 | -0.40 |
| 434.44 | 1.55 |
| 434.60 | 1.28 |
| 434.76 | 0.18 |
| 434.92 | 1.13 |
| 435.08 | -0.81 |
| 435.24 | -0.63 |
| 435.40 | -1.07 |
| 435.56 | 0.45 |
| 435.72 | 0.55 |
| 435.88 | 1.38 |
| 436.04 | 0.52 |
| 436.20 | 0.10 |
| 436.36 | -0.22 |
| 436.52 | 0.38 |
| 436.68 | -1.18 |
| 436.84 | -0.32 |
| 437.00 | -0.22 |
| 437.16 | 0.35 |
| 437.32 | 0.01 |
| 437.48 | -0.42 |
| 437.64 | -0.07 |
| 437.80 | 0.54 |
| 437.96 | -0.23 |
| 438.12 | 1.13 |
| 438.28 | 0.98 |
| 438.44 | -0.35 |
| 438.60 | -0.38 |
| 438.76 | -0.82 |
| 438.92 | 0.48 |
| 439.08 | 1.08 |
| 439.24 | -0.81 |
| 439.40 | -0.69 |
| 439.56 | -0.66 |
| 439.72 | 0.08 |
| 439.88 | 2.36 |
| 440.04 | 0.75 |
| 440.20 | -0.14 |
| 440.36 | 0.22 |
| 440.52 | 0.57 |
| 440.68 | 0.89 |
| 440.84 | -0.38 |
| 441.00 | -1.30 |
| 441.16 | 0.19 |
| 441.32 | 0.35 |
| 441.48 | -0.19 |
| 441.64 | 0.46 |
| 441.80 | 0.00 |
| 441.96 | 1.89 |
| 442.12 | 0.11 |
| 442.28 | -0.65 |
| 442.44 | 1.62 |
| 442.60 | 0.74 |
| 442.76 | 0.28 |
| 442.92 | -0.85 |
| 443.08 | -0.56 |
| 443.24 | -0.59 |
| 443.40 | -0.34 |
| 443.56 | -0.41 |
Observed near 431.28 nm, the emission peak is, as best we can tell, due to Mg II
